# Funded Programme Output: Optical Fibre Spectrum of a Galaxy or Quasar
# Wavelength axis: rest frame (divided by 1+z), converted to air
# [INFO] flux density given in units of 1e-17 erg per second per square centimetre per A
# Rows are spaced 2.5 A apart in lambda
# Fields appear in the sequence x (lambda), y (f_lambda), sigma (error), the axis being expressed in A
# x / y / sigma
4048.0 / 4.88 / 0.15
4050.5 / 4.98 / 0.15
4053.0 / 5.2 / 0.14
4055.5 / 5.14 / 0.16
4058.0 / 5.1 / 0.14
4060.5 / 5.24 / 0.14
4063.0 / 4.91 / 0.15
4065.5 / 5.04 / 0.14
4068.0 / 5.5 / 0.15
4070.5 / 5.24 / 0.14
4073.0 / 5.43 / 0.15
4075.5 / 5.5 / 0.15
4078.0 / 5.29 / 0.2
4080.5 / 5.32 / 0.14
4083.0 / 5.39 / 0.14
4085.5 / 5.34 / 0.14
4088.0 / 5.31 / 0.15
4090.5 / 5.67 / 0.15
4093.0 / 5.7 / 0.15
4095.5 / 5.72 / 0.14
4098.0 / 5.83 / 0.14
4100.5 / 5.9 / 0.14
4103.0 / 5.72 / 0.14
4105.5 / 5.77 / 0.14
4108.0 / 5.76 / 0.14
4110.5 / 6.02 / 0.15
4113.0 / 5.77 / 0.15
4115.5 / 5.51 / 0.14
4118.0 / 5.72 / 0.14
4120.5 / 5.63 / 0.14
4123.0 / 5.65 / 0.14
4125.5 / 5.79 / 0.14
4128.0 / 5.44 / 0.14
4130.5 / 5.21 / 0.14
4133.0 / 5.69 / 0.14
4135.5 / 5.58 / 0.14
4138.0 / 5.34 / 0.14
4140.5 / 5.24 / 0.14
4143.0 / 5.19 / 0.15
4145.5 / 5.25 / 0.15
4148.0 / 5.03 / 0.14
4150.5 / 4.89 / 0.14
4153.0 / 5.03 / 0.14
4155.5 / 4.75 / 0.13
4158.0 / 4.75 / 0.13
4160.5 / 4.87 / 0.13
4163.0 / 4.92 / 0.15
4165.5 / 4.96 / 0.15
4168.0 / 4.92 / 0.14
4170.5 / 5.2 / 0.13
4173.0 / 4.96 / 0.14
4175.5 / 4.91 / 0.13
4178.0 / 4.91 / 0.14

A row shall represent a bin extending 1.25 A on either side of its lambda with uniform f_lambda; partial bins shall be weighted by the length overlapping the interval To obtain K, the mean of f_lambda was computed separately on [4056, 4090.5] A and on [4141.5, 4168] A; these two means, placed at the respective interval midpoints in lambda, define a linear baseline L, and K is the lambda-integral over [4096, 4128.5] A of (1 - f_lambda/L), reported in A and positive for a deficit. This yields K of -3.8 A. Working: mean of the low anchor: 5.29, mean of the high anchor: 4.96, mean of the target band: 5.74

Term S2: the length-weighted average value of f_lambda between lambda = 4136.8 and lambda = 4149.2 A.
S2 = 5.21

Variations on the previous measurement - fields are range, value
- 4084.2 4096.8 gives 5.55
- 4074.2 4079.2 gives 5.4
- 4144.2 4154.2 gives 5.05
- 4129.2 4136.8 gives 5.49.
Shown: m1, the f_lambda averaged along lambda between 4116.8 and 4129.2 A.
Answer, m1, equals 5.65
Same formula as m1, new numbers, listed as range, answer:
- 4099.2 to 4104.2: 5.81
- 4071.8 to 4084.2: 5.39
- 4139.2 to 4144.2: 5.22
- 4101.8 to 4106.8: 5.75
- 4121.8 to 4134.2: 5.56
